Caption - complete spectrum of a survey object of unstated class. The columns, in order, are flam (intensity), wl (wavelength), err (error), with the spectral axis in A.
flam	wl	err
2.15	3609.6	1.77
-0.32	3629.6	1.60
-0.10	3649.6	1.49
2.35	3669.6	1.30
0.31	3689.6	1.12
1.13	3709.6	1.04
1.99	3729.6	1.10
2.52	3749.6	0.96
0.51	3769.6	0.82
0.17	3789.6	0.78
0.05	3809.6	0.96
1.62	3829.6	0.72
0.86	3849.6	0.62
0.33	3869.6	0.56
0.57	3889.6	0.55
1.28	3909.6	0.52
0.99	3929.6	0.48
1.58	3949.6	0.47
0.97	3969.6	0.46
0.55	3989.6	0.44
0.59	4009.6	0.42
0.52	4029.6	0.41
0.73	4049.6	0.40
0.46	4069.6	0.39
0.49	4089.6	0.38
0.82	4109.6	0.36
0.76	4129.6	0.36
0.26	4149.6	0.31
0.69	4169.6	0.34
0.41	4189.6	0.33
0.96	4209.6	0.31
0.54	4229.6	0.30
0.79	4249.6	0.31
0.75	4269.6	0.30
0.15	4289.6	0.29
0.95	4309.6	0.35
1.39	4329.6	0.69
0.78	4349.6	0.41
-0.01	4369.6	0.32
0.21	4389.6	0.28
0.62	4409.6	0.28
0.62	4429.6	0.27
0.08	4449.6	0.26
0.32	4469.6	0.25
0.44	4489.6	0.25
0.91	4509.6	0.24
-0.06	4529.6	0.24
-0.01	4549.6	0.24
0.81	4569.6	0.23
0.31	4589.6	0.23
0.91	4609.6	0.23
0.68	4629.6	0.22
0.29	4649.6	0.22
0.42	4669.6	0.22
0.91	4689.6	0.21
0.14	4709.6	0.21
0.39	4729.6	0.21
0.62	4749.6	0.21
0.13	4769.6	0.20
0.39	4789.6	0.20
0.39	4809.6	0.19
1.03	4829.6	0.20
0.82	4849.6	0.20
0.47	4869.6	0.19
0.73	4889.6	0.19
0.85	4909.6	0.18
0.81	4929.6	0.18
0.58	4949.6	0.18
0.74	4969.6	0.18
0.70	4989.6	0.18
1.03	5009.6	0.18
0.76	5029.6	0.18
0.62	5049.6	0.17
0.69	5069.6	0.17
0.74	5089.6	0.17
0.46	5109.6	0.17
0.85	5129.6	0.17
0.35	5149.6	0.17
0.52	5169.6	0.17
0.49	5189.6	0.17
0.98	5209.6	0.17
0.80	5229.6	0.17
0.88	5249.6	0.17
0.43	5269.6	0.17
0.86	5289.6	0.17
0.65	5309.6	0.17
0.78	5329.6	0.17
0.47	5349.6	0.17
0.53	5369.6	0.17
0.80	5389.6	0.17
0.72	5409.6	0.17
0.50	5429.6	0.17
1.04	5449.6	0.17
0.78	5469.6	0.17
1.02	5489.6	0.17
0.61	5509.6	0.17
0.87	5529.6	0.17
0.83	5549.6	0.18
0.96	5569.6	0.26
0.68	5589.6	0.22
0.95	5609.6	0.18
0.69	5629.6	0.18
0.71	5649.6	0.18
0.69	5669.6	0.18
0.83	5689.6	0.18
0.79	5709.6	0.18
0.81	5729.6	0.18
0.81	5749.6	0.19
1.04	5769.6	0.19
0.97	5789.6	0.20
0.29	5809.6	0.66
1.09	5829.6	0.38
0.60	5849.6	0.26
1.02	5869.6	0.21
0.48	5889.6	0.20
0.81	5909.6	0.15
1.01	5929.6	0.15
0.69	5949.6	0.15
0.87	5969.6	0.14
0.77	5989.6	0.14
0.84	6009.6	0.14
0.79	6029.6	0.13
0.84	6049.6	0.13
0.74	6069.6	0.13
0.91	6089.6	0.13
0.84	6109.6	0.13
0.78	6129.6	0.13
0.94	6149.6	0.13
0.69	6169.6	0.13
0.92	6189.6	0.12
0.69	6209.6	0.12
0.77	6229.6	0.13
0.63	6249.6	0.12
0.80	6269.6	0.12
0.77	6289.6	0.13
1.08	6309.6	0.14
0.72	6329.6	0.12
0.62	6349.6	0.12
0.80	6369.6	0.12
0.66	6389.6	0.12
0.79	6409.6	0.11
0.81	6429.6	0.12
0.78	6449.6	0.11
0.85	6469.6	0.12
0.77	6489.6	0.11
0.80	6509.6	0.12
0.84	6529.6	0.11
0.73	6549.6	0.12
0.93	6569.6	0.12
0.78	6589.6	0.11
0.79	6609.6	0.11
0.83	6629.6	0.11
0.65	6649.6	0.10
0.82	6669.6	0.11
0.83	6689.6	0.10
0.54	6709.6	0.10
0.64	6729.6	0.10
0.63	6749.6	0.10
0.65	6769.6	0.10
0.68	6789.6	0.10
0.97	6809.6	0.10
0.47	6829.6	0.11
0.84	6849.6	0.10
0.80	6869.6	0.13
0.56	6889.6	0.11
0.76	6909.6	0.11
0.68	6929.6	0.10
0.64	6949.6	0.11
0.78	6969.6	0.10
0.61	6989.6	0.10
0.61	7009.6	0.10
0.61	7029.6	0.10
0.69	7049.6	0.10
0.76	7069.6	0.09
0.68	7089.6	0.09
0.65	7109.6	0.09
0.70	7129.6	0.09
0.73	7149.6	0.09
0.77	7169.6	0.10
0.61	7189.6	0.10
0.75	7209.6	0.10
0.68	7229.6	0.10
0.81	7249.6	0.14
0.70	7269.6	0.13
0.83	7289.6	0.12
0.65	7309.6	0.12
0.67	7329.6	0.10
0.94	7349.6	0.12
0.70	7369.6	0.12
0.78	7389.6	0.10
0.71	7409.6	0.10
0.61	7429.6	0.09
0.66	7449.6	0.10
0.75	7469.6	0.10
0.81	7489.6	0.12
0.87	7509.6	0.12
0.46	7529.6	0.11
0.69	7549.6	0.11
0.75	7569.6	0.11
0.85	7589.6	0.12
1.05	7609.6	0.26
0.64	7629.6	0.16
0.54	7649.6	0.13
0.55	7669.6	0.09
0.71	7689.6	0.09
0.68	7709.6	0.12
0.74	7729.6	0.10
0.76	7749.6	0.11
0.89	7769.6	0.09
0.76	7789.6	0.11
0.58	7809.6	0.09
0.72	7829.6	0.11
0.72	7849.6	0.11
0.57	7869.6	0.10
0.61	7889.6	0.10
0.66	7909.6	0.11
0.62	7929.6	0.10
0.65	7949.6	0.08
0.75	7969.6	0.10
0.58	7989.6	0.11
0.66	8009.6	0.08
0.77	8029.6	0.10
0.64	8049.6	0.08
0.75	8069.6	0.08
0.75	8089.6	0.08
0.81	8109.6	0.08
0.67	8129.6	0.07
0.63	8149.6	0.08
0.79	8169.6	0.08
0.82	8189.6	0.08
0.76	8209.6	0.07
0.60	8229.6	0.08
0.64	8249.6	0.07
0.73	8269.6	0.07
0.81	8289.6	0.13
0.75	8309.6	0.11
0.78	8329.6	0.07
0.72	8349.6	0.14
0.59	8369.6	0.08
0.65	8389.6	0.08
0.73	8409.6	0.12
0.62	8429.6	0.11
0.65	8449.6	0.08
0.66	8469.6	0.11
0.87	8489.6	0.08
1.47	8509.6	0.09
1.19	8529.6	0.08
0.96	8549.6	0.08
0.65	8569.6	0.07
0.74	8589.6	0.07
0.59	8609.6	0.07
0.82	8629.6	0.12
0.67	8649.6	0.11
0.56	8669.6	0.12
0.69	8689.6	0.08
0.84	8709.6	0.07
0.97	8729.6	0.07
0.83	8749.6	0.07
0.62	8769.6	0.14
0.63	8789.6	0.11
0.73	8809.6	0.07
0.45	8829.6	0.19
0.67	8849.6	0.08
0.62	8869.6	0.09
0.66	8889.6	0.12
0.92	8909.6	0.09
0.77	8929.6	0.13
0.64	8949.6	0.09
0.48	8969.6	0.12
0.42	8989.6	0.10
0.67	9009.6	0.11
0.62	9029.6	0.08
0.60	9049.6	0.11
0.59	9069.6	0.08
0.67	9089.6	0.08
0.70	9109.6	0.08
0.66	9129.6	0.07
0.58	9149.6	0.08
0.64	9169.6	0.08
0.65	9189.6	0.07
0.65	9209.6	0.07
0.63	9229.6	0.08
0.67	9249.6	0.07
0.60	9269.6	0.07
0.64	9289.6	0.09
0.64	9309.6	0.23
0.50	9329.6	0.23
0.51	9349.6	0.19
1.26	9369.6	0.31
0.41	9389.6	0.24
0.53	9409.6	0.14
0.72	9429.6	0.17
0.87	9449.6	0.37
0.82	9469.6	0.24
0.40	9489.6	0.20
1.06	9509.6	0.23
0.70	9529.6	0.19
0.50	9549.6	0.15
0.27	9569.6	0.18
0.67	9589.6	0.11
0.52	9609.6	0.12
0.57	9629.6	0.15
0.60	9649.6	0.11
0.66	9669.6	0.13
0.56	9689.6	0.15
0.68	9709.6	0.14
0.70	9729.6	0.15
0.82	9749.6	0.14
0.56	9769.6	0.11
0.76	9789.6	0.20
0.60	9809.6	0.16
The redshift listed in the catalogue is 0.298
